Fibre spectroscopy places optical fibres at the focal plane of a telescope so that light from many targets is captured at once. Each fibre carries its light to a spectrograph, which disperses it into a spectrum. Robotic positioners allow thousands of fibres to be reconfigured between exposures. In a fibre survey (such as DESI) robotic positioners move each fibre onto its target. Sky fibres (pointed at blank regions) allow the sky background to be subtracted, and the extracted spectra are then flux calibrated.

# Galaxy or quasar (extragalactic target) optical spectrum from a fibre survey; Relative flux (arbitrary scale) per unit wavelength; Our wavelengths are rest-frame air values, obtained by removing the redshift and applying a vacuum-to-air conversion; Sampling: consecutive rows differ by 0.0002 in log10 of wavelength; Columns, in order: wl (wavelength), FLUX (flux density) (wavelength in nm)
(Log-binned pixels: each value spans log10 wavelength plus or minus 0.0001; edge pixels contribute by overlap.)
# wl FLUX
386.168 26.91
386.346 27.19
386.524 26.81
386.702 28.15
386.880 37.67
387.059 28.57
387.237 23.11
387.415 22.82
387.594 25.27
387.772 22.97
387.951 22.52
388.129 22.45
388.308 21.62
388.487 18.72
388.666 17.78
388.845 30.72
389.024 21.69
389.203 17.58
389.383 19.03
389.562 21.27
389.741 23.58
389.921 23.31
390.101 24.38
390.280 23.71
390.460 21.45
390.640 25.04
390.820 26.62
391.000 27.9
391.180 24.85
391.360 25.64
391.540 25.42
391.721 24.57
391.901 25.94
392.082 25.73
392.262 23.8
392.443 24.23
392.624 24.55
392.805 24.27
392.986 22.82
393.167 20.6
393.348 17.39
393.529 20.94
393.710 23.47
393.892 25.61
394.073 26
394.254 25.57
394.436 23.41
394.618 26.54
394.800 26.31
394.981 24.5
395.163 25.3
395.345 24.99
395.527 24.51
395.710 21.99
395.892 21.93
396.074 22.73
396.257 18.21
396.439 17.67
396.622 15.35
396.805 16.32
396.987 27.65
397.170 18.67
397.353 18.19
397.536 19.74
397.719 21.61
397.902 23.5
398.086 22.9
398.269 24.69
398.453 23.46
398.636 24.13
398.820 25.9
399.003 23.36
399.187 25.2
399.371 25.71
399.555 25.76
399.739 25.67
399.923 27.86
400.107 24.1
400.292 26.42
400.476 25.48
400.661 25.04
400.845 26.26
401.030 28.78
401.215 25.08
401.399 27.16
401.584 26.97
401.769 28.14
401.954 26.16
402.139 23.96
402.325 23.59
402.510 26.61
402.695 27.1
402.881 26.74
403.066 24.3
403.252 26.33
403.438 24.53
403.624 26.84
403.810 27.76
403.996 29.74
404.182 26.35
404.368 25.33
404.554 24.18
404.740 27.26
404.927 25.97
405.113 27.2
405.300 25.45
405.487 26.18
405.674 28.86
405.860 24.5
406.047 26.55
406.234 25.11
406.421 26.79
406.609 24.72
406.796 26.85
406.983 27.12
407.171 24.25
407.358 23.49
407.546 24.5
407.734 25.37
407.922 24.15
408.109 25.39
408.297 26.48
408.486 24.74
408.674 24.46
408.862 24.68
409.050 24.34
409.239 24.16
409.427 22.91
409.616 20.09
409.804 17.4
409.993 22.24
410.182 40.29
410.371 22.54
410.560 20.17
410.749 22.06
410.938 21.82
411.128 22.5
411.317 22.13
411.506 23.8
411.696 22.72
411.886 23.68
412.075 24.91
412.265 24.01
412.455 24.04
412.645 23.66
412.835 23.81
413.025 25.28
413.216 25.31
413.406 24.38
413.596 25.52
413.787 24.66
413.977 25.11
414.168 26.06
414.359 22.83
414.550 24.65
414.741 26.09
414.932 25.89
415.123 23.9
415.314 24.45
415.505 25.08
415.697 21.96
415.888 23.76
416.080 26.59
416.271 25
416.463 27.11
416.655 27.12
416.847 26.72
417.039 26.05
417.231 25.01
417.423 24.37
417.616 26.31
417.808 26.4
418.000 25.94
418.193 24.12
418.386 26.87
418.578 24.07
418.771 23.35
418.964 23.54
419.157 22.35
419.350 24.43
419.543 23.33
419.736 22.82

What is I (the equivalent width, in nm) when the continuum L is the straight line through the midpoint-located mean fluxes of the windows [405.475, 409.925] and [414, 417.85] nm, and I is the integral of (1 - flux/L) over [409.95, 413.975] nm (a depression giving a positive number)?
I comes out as 0.11 nm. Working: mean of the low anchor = 24.7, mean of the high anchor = 25.2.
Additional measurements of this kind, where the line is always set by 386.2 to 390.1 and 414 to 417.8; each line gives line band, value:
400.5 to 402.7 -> -0.14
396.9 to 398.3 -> 0.14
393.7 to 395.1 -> -0.06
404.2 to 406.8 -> -0.13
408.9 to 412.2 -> 0.21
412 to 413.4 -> 0.04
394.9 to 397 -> 0.24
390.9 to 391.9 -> -0.07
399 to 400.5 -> -0.07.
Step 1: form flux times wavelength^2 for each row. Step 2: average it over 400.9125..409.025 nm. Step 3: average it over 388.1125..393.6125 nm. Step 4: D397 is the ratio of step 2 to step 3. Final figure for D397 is 1.20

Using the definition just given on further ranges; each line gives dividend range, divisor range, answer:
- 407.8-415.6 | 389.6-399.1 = 1.13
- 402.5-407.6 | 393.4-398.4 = 1.21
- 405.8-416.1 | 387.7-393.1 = 1.15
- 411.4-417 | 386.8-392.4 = 1.17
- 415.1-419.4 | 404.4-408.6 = 1.03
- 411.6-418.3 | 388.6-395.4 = 1.17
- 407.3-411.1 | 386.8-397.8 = 1.13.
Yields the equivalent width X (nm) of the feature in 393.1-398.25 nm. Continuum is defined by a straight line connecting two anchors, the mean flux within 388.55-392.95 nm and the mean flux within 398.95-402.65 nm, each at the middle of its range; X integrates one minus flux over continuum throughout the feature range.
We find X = 0.54 nm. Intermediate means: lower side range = 23.8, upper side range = 25.9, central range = 22.2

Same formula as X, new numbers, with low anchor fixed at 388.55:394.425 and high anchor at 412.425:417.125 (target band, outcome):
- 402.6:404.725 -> -0.174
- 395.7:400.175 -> 0.278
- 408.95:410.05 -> 0.126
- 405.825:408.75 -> -0.089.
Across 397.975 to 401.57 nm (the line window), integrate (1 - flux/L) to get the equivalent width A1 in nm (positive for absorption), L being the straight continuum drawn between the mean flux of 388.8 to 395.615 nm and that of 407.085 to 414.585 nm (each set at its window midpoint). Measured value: -0.21 nm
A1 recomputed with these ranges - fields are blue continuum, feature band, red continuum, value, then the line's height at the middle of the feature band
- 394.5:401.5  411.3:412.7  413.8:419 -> 0.06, 24.8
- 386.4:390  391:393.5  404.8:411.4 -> 0.01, 24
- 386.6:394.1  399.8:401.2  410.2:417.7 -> -0.12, 24.2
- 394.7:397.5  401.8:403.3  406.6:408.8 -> -0.13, 23.6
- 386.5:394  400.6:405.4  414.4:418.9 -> -0.34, 24.5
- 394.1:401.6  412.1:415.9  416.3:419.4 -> 0.06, 25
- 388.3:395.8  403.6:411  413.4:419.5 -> -0.22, 24.5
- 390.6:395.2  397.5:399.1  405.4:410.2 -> 0.08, 24.7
